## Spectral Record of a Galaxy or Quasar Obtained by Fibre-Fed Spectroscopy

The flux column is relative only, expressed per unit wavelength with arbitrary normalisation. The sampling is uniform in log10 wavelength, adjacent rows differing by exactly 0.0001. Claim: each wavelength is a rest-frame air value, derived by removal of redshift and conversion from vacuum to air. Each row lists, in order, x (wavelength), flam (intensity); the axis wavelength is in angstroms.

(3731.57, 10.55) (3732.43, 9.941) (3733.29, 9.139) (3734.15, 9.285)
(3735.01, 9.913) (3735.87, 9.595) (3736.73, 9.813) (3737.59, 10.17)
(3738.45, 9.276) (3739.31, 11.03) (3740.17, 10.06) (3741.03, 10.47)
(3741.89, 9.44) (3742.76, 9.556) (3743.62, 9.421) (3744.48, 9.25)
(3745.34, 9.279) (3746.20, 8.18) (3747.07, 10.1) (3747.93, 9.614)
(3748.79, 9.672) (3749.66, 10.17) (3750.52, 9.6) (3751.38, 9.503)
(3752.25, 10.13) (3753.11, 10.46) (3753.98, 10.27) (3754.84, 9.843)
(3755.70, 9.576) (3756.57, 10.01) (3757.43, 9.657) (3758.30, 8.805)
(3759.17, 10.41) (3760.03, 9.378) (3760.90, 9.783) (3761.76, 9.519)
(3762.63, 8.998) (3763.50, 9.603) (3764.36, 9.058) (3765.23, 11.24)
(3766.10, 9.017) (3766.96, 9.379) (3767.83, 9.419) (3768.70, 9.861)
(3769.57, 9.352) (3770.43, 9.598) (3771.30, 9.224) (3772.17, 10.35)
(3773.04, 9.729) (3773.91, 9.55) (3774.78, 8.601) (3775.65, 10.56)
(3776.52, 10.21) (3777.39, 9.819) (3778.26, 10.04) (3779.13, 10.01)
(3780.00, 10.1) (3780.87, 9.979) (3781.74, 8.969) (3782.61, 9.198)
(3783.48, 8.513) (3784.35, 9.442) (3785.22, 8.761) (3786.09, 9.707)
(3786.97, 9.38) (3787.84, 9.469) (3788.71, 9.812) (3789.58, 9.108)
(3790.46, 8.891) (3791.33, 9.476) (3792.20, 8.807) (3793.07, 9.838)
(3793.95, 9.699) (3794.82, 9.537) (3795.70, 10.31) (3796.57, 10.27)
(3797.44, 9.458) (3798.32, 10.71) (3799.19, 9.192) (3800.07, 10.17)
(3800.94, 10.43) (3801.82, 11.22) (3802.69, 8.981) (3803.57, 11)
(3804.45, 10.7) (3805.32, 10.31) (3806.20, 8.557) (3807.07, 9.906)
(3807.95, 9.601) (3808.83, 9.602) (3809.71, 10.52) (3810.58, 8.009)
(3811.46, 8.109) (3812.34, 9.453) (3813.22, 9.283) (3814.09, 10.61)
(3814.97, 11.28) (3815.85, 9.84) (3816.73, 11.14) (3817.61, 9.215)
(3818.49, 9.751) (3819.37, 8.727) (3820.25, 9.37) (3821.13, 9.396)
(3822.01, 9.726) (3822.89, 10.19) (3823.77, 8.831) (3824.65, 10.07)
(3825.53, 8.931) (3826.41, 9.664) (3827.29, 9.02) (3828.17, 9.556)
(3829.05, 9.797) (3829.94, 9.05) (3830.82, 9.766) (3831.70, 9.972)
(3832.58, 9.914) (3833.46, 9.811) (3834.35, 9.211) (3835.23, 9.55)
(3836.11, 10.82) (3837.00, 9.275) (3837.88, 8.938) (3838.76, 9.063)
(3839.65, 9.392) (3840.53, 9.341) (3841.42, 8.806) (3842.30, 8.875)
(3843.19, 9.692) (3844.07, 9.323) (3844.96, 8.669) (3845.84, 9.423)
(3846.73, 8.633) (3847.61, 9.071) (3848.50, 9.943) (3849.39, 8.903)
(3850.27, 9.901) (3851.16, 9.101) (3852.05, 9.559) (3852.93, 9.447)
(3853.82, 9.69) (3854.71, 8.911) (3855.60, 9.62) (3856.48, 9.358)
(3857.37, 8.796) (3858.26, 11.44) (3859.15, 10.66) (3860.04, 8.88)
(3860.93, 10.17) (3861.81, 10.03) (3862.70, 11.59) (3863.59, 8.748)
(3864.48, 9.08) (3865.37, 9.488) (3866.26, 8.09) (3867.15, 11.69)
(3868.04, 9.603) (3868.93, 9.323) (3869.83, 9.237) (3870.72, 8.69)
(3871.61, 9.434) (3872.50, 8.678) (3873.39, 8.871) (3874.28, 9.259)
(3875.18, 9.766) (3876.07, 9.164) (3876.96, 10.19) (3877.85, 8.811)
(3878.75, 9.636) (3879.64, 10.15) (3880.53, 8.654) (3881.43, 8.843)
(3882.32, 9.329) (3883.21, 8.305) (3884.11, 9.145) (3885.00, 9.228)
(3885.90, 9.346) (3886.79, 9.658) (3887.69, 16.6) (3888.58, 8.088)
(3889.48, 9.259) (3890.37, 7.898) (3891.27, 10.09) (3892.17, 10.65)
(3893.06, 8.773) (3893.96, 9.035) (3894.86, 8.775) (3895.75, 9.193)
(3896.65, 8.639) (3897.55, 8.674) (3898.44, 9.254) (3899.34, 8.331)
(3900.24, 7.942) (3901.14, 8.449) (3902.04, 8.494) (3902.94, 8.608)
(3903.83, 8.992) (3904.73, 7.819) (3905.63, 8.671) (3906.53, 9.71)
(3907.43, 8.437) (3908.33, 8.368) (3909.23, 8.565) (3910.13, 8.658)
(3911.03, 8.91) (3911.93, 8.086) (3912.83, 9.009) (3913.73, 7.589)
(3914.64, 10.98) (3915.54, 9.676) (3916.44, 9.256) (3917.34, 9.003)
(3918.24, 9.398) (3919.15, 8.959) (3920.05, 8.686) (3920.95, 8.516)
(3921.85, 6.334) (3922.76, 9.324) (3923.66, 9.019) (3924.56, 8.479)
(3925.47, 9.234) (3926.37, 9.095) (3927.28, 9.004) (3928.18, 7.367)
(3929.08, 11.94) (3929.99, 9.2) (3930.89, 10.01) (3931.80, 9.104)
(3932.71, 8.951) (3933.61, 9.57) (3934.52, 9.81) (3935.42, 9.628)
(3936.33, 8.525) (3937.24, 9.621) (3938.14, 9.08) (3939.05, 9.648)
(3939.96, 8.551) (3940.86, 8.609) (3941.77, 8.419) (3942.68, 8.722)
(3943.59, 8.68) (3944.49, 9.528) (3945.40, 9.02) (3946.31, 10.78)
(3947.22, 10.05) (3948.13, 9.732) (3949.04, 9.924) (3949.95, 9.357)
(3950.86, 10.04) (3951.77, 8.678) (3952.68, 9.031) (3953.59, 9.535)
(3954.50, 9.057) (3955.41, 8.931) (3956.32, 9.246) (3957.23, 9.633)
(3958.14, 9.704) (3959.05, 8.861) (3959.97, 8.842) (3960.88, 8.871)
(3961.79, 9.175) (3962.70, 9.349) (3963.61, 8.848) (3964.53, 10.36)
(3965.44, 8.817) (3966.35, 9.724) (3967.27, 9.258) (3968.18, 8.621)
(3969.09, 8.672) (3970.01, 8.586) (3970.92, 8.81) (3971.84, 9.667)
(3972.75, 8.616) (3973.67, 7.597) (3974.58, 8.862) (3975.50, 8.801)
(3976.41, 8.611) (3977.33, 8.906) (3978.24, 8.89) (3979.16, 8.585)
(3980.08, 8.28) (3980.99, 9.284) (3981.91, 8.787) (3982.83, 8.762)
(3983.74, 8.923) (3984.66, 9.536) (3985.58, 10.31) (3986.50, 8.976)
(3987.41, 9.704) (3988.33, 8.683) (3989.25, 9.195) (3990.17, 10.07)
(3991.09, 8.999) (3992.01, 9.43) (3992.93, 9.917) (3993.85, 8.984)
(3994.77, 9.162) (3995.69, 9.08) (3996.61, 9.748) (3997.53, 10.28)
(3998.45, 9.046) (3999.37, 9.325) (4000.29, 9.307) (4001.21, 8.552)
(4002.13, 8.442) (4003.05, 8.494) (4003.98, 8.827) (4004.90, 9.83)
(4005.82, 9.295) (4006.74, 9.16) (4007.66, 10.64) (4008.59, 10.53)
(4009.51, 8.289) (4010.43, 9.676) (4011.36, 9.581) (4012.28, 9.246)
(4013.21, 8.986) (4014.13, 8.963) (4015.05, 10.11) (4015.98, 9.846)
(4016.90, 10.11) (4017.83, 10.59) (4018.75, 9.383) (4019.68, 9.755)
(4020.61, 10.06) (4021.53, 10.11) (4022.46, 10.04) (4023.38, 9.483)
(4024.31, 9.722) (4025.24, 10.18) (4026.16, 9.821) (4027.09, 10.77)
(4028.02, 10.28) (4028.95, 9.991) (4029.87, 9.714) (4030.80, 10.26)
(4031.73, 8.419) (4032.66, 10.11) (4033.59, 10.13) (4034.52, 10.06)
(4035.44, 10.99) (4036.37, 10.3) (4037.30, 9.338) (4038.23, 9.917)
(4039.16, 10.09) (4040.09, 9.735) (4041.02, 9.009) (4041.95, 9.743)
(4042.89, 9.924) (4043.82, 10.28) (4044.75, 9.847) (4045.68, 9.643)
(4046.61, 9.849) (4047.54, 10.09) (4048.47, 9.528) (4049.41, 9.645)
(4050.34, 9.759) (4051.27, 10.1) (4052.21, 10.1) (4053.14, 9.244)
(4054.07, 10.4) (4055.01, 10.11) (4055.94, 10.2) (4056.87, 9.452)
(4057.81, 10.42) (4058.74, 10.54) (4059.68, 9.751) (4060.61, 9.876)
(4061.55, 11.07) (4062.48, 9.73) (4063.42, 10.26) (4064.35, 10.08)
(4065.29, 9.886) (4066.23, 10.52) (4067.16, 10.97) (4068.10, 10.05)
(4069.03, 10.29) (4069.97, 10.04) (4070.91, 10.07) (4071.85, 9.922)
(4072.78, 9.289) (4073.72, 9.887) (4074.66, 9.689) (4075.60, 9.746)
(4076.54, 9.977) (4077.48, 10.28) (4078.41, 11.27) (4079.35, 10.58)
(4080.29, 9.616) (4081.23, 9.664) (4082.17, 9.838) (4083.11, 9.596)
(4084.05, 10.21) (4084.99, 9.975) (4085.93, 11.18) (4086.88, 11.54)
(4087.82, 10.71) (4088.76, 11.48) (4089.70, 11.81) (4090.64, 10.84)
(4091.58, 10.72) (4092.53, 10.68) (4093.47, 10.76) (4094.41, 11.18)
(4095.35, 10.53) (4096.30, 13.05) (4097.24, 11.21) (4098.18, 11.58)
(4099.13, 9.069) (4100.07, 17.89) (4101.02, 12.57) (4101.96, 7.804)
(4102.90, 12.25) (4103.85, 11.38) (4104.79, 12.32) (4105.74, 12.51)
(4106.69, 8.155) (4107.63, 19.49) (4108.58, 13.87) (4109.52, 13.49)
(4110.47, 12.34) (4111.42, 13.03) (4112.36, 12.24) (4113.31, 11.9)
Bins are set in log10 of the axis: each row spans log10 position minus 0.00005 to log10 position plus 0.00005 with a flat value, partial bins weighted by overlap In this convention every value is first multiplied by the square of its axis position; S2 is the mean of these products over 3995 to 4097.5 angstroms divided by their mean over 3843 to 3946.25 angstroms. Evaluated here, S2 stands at 1.17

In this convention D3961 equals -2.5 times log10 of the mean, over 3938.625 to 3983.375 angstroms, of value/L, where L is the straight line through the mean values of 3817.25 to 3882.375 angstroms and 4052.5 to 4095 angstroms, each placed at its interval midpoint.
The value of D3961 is 0.09 mag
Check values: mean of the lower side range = 9.45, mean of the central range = 9.09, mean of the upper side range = 10.3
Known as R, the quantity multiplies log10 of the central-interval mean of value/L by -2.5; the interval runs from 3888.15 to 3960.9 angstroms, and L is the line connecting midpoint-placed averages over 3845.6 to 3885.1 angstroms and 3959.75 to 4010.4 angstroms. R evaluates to 0.03 mag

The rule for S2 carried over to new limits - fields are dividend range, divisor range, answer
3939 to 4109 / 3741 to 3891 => 1.15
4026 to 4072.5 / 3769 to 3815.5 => 1.18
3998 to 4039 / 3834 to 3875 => 1.11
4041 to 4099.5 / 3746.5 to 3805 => 1.23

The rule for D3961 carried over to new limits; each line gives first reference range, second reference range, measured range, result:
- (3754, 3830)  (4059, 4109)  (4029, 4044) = 0.085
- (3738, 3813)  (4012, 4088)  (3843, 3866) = 0.026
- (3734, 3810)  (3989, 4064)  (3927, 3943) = 0.059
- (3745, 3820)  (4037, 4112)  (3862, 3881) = 0.061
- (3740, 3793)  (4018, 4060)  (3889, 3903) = 0.102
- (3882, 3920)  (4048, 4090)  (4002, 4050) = 0.016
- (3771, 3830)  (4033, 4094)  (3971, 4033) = 0.073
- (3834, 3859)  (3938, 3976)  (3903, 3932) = 0.039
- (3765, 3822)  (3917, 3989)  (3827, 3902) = 0.002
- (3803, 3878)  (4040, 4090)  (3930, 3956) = 0.057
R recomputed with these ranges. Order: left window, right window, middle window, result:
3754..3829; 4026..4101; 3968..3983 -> 0.159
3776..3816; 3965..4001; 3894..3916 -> 0.072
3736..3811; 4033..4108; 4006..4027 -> 0.066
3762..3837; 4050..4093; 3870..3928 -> 0.095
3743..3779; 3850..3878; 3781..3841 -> -0.001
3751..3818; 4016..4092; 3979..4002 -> 0.087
